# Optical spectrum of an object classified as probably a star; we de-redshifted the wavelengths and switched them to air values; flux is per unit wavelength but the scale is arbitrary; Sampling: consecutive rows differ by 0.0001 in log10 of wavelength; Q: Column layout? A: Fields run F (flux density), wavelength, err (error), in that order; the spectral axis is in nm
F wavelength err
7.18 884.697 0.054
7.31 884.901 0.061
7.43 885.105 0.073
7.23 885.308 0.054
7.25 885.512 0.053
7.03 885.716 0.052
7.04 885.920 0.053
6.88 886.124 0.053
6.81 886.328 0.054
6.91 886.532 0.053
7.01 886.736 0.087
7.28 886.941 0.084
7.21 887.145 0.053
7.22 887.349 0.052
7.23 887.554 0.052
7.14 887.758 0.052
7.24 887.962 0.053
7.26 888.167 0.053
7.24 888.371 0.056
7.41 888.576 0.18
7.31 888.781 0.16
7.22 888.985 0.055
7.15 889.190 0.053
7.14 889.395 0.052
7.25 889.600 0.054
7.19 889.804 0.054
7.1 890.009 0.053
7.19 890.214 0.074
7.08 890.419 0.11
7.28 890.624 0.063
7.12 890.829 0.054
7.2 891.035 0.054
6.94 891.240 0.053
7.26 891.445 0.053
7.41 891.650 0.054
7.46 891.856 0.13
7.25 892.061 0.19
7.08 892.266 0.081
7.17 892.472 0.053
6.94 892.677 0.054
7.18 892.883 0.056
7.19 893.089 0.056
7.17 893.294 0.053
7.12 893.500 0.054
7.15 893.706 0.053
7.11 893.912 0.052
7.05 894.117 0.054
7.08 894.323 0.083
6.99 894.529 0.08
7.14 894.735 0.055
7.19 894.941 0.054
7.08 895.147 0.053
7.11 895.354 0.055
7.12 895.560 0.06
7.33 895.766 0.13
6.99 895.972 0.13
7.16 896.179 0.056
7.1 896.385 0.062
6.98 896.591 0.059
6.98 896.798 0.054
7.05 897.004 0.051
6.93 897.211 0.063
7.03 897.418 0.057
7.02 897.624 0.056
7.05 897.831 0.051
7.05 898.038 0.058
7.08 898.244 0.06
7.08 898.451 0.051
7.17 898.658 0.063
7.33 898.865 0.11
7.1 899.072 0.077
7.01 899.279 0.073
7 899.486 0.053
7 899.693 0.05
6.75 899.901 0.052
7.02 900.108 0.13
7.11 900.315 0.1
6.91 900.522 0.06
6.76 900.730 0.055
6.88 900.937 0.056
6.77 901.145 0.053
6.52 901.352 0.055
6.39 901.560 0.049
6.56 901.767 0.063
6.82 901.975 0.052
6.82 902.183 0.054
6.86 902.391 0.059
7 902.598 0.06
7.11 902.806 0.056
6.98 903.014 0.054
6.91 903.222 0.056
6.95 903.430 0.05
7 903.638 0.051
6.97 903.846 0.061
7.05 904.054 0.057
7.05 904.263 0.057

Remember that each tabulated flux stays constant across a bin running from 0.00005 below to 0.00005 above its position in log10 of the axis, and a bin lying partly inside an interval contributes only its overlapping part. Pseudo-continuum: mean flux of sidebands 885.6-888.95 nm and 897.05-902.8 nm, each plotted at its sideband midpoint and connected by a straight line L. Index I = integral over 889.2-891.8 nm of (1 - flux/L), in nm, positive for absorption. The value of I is -0.04 nm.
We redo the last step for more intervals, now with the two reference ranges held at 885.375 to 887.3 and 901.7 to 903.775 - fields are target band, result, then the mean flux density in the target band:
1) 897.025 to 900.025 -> -0.04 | 7.04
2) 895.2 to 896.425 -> -0.03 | 7.13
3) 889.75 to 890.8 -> -0.02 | 7.16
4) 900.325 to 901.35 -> 0.01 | 6.83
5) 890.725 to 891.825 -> -0.03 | 7.2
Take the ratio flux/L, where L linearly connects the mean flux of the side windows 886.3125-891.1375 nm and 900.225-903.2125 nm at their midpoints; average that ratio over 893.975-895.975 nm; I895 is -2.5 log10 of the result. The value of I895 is -0.02 mag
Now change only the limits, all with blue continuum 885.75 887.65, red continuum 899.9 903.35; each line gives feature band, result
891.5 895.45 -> -0.03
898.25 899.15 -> -0.04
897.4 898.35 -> -0.02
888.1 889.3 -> -0.04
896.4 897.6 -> -0.02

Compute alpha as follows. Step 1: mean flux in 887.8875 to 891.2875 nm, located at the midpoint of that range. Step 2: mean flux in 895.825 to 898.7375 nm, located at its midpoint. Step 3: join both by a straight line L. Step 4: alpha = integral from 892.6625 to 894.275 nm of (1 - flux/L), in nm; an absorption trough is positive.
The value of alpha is 0.00 nm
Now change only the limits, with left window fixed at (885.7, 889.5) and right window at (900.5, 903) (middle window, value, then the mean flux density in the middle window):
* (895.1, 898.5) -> -0.08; 7.07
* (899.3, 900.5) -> -0.02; 6.98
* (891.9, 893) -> -0.02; 7.14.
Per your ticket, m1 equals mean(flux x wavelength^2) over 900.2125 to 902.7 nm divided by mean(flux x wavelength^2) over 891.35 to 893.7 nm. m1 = 1.0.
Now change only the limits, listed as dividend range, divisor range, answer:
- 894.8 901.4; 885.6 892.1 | 1.00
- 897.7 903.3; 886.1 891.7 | 0.99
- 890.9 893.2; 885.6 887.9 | 1.03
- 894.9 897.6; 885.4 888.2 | 1.02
